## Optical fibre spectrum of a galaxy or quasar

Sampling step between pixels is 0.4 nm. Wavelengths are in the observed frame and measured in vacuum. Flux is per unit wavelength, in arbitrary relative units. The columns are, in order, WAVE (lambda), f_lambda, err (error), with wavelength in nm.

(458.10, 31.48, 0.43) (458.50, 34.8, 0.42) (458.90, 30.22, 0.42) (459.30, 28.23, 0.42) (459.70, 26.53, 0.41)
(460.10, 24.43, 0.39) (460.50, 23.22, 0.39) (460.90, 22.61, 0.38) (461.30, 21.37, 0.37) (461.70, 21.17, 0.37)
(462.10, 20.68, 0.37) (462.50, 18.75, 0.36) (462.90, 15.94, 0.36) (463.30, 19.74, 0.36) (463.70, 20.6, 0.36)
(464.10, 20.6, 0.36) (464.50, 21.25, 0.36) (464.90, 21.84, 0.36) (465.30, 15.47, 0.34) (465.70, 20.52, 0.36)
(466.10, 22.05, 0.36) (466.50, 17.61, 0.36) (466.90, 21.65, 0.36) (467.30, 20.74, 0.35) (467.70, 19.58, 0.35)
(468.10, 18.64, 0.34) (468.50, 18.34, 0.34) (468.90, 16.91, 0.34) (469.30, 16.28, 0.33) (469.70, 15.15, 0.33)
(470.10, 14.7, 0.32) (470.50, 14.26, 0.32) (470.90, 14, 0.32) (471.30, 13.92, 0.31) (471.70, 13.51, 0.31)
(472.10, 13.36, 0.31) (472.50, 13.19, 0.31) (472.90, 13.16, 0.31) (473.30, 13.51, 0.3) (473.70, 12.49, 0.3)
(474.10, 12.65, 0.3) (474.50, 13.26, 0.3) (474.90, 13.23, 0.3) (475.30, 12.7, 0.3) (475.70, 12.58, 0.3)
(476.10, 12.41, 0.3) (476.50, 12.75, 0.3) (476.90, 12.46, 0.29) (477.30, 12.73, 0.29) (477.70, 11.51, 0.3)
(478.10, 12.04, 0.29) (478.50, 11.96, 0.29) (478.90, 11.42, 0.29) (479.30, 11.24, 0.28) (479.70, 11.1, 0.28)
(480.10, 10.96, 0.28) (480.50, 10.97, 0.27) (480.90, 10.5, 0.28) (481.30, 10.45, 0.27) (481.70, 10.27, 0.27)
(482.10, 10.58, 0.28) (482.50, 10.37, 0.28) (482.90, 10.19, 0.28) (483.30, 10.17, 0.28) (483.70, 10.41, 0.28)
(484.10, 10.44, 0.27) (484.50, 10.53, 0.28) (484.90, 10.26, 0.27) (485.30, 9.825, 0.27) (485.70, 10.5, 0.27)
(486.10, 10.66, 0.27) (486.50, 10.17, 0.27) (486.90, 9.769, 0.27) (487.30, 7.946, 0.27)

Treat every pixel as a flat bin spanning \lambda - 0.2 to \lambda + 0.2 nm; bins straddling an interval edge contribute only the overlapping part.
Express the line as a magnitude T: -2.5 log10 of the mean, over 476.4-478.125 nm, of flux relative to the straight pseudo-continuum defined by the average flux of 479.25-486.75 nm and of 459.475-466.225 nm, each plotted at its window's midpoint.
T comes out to 0.10 mag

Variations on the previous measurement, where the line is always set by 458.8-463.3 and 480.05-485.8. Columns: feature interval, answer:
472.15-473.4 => 0.21 mag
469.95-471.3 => 0.21 mag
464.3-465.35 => 0.03 mag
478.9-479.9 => 0.11 mag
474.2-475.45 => 0.15 mag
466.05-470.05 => 0.02 mag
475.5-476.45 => 0.14 mag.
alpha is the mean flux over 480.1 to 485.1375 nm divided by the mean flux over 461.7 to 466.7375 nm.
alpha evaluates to 0.53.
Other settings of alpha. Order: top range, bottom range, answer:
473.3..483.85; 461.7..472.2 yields 0.65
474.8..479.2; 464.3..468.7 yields 0.62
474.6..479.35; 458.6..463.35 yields 0.53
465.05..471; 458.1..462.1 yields 0.69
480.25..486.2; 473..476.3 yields 0.81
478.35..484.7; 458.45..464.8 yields 0.47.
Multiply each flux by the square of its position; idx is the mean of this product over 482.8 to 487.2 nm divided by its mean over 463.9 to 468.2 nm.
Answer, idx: 0.6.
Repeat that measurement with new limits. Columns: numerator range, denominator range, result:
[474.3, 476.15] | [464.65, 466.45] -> 0.68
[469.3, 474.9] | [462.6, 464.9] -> 0.72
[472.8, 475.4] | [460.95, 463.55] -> 0.69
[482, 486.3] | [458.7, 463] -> 0.49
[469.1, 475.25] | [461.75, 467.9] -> 0.72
